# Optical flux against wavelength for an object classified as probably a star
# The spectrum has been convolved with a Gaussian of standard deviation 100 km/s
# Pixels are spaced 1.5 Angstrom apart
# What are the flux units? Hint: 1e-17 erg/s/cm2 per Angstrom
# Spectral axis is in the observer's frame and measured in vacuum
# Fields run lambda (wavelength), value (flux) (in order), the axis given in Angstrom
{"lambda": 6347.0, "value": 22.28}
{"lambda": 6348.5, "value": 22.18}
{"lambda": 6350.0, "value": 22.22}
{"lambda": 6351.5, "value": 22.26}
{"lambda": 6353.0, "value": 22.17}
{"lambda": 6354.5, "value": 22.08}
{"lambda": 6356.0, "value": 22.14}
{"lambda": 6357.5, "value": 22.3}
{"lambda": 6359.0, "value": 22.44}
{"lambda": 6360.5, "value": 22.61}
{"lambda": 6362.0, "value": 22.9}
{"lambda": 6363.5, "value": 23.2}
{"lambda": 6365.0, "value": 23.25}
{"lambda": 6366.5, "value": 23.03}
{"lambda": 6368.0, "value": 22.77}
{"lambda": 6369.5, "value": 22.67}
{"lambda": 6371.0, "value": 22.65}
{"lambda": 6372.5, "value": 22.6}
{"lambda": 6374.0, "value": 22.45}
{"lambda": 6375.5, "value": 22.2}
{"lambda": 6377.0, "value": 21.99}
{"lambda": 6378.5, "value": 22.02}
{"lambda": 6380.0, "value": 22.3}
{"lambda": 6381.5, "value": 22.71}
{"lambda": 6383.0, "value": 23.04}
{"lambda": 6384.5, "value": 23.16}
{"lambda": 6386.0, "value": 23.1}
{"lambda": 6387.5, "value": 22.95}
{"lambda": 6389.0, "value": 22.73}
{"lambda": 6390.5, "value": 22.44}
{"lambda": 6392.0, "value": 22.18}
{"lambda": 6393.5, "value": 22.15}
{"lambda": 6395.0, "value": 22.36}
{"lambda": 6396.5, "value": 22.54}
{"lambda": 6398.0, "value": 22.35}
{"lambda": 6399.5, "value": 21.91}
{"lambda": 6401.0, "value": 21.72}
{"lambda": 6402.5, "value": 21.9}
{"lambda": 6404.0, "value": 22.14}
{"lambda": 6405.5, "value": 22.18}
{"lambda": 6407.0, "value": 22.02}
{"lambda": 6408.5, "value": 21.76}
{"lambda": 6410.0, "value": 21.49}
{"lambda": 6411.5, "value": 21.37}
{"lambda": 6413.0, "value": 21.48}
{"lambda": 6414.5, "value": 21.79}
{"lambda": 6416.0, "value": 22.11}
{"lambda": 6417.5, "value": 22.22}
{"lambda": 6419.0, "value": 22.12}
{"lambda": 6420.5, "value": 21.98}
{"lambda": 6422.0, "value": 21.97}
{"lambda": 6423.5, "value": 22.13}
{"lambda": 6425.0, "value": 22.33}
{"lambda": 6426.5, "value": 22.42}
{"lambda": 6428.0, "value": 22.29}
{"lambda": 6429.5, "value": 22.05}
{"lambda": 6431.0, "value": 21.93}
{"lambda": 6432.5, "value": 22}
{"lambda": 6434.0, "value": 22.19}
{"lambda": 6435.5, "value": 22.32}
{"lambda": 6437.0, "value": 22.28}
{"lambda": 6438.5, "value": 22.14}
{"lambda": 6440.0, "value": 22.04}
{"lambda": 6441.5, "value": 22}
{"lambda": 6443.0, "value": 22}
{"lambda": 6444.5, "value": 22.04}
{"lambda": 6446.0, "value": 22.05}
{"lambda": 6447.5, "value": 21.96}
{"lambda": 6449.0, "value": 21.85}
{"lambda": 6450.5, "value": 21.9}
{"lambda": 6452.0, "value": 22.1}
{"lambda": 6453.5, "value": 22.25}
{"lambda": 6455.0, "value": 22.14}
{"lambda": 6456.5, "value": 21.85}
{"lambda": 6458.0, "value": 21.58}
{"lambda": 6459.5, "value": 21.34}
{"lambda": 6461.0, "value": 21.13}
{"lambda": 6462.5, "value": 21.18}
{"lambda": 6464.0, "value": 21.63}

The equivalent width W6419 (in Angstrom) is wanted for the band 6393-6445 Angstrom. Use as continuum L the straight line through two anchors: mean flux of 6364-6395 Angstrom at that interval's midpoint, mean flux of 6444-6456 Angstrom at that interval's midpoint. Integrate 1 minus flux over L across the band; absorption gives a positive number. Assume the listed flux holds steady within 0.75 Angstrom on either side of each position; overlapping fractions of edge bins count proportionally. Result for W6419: 0.56 Angstrom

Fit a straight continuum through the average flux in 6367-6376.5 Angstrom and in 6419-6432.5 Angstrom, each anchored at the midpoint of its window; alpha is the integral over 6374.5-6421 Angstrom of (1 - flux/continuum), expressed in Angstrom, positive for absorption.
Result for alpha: 0.29 Angstrom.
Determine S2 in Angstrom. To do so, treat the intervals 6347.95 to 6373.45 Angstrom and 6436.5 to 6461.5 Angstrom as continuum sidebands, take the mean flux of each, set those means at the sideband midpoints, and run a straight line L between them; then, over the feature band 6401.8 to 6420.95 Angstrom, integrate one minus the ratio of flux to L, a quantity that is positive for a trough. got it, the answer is 0.3 Angstrom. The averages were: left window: 22.6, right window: 21.9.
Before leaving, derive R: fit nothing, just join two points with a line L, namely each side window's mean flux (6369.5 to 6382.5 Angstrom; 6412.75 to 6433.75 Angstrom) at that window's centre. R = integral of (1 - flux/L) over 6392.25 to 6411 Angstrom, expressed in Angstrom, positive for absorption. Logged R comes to 0.2 Angstrom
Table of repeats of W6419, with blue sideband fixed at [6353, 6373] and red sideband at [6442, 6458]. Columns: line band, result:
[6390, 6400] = 0.1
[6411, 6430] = 0.2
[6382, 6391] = -0.2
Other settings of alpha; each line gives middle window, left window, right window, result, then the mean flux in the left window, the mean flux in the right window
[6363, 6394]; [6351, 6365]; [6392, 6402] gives -0.4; 22.5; 22.2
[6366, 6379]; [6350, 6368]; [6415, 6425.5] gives 0.0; 22.6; 22.1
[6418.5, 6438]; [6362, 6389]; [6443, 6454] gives 0.0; 22.7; 22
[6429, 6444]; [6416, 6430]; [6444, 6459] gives 0.0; 22.2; 22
